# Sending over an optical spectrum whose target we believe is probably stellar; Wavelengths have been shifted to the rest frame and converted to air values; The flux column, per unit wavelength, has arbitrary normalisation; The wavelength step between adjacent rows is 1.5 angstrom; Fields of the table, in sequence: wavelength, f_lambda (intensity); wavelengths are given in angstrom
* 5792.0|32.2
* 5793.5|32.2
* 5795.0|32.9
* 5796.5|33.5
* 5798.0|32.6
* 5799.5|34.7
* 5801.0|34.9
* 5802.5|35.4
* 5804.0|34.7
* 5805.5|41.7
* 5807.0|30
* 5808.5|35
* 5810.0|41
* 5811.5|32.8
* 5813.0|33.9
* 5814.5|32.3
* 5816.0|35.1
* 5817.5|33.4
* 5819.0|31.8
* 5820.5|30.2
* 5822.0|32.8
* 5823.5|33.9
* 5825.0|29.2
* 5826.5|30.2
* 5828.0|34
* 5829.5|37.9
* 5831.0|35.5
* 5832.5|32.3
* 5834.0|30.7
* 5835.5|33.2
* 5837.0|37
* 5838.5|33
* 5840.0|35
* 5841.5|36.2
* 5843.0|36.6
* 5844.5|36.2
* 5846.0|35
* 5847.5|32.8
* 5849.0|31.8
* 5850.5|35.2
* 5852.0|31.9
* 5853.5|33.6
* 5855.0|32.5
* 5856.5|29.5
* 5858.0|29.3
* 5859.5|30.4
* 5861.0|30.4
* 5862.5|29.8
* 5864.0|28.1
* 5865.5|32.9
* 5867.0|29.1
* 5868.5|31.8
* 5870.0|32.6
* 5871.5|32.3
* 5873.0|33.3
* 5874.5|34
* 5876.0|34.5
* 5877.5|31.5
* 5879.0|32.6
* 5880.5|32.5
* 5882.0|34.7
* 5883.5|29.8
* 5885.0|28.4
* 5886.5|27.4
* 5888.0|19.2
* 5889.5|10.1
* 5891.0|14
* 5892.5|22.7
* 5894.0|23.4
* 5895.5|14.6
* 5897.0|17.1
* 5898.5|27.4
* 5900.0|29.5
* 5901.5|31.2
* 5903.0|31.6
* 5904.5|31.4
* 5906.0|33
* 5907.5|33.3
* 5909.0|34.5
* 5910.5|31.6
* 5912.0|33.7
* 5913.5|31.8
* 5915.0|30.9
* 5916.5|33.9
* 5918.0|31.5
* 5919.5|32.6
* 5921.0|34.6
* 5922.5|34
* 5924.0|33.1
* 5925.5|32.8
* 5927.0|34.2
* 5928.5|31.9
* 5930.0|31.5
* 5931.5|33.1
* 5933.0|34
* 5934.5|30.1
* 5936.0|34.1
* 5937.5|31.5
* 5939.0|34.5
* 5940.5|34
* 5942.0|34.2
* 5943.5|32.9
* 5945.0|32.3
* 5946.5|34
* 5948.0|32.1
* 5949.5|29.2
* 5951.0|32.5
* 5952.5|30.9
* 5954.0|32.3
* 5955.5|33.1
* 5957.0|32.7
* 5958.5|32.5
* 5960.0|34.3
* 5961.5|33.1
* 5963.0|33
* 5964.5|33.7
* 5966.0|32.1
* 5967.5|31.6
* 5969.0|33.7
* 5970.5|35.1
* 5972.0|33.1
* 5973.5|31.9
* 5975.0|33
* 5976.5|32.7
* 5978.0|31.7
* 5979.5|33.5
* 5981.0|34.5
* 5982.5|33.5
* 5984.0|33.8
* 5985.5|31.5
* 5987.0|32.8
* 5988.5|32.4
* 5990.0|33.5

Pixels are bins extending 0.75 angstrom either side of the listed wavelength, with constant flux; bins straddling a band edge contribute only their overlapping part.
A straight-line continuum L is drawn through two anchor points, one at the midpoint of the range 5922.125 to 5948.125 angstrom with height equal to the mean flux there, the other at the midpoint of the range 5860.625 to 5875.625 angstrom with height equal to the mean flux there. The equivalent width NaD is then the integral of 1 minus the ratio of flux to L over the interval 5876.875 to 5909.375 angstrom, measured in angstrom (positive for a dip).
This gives 5.5 angstrom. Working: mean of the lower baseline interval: 31.5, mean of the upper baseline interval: 33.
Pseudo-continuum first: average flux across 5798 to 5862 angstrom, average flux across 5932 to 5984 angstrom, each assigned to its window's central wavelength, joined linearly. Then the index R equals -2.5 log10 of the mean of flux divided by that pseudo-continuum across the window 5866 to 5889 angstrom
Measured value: 0.089 mag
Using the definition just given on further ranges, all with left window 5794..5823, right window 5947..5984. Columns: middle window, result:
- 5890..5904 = 0.385 mag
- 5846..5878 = 0.060 mag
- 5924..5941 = 0.006 mag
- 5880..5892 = 0.347 mag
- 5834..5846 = -0.036 mag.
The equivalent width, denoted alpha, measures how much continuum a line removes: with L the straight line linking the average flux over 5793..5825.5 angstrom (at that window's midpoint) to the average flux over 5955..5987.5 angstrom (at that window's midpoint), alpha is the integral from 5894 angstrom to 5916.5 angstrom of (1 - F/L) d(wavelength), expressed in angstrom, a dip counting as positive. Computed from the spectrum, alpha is 2.7 angstrom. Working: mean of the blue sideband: 33.9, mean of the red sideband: 33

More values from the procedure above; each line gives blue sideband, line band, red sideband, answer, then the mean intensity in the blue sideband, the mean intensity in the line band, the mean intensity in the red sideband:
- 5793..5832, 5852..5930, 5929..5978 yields 8.0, 33.9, 29.9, 32.8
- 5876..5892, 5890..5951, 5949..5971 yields -2.4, 26.4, 30.6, 32.7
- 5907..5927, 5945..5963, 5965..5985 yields 0.3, 33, 32.4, 33.1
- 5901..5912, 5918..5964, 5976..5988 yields -0.1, 32.5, 32.8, 33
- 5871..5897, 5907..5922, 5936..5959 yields -1.8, 26.4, 32.9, 32.6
